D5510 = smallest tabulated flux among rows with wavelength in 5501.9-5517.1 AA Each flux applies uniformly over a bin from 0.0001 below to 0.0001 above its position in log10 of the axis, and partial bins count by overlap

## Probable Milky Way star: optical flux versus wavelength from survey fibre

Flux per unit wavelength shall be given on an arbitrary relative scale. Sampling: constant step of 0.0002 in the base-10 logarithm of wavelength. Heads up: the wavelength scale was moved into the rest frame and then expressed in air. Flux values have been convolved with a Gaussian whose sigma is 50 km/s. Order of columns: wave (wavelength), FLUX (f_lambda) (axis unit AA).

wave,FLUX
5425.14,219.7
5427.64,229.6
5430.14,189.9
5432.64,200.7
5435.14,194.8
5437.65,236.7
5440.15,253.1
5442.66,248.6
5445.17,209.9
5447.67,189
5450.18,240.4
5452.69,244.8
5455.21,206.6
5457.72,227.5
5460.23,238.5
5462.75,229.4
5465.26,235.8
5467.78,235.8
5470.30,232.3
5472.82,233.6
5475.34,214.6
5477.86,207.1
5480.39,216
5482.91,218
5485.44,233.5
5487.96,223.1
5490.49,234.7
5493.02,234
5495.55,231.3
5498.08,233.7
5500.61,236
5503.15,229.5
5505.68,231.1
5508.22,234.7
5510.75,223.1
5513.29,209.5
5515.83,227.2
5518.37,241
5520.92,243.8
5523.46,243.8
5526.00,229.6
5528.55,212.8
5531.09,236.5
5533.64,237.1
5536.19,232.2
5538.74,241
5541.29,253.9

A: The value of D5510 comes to 209.5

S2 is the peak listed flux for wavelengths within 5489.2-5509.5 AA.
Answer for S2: 236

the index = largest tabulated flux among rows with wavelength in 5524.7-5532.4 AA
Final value 236.5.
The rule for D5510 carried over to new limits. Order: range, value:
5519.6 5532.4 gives 212.8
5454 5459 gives 206.6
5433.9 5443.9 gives 194.8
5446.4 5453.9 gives 189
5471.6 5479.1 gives 207.1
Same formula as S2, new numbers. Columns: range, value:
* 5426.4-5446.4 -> 253.1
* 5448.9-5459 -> 244.8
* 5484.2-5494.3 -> 234.7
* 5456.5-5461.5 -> 238.5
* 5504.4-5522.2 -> 243.8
